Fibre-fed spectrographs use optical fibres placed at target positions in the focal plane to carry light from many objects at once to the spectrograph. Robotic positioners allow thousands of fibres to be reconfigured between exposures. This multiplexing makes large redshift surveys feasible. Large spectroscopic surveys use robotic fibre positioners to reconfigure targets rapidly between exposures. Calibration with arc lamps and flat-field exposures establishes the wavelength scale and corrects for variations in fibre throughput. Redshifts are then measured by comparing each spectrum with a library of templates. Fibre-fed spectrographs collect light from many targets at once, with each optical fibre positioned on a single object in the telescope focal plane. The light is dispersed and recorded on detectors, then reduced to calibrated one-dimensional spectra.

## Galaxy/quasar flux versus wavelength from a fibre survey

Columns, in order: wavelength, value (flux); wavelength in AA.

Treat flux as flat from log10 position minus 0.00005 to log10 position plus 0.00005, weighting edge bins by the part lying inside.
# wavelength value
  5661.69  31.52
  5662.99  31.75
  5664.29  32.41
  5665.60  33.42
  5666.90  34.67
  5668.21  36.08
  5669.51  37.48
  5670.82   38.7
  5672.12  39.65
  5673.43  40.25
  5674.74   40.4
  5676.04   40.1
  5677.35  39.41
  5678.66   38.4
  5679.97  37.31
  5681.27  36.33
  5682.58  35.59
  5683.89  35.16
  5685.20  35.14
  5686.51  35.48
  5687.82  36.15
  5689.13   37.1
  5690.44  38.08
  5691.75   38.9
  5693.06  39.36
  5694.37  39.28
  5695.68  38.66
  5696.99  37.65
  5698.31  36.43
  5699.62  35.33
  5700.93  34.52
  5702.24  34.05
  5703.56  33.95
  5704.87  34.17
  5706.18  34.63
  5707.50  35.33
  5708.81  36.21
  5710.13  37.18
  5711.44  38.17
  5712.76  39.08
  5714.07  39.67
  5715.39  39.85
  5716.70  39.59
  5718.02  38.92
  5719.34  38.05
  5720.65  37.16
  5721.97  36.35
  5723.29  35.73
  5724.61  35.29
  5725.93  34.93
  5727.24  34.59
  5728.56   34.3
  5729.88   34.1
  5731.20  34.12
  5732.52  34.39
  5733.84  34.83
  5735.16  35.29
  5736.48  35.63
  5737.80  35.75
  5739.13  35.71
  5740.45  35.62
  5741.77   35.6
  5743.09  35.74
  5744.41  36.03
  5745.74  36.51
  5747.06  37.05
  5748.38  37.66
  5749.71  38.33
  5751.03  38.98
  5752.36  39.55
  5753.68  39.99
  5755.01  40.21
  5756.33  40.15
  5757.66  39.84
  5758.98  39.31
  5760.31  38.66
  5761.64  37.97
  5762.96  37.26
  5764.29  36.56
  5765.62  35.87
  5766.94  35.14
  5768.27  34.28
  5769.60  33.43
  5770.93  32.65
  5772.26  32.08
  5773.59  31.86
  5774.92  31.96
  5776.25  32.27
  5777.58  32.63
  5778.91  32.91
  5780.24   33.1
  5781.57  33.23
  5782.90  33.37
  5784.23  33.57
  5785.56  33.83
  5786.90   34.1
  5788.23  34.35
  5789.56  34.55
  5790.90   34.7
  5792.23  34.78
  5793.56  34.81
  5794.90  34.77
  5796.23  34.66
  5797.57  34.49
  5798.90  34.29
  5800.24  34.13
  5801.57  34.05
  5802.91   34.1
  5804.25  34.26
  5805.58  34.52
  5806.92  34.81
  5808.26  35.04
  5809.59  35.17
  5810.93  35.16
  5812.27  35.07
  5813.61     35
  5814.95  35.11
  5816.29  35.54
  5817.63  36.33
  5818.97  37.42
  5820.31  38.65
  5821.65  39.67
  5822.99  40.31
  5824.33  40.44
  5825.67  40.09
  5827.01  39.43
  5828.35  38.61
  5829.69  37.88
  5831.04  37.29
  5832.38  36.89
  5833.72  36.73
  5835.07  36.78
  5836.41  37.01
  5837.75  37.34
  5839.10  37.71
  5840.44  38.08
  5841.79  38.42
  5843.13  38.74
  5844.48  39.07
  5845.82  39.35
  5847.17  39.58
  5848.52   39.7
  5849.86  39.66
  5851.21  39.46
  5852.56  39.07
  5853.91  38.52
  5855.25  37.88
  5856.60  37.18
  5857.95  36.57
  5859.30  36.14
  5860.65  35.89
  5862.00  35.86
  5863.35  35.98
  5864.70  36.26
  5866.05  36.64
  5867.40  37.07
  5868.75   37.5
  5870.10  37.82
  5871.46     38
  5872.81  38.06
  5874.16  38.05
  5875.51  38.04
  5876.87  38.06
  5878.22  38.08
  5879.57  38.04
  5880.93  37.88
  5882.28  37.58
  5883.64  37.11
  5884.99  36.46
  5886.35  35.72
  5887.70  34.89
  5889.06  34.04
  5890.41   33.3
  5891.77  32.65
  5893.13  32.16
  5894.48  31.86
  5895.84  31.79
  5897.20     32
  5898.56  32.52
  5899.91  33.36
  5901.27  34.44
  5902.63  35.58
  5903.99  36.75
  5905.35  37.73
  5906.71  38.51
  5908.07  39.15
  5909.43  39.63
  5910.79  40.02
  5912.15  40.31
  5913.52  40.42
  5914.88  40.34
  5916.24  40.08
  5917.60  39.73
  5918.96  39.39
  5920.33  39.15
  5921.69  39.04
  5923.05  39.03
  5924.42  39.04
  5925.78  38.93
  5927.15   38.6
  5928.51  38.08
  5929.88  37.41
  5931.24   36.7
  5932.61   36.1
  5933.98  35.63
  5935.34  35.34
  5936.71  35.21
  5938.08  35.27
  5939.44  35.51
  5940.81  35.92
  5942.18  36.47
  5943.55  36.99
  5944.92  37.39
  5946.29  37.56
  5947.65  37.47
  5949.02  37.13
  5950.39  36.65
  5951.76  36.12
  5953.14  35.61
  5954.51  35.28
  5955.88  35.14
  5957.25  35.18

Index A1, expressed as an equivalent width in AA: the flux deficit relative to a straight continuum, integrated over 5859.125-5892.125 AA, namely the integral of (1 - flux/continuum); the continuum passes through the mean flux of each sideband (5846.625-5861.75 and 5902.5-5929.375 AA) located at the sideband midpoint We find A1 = 1.5 AA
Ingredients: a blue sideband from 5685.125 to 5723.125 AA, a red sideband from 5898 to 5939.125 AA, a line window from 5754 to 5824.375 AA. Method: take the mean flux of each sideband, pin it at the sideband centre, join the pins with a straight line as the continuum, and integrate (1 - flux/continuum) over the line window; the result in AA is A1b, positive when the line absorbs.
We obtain 3.8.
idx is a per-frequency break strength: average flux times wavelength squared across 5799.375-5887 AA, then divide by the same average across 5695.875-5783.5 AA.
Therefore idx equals 1.1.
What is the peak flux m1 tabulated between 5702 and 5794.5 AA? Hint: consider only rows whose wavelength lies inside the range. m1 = 40.21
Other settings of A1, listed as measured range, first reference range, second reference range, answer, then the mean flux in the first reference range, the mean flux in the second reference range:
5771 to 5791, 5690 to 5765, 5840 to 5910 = 2.0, 36.9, 36.8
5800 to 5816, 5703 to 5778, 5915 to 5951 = 0.9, 36.3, 37.5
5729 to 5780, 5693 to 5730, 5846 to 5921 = 1.1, 36.6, 37.1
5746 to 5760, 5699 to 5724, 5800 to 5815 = -1.2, 36.7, 34.7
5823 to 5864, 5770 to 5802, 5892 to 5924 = -3.3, 33.6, 37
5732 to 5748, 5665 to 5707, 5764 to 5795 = -0.3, 36.9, 33.7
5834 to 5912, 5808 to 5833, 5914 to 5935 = 2.1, 37.4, 38.5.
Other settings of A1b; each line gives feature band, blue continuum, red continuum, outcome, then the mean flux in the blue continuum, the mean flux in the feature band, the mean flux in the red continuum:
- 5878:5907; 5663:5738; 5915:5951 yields 1.8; 36.6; 35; 37.5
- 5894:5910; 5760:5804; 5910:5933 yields 1.3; 34.2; 35.3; 39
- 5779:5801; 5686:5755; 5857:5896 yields 1.4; 36.7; 34.1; 36.2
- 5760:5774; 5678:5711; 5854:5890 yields 0.6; 36.4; 35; 37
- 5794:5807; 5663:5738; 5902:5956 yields 0.9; 36.6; 34.4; 37.6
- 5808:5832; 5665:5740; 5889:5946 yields -0.4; 36.7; 37.4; 36.7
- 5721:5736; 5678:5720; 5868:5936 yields 0.8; 37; 35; 37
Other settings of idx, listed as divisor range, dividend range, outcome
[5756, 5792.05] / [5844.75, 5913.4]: 1.10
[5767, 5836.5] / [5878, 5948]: 1.08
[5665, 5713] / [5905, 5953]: 1.11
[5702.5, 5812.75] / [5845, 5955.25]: 1.09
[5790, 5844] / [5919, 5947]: 1.06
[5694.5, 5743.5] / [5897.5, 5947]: 1.11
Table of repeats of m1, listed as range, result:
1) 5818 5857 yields 40.44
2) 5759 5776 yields 38.66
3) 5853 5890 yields 38.52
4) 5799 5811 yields 35.17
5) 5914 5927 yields 40.34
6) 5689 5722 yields 39.85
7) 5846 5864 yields 39.7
